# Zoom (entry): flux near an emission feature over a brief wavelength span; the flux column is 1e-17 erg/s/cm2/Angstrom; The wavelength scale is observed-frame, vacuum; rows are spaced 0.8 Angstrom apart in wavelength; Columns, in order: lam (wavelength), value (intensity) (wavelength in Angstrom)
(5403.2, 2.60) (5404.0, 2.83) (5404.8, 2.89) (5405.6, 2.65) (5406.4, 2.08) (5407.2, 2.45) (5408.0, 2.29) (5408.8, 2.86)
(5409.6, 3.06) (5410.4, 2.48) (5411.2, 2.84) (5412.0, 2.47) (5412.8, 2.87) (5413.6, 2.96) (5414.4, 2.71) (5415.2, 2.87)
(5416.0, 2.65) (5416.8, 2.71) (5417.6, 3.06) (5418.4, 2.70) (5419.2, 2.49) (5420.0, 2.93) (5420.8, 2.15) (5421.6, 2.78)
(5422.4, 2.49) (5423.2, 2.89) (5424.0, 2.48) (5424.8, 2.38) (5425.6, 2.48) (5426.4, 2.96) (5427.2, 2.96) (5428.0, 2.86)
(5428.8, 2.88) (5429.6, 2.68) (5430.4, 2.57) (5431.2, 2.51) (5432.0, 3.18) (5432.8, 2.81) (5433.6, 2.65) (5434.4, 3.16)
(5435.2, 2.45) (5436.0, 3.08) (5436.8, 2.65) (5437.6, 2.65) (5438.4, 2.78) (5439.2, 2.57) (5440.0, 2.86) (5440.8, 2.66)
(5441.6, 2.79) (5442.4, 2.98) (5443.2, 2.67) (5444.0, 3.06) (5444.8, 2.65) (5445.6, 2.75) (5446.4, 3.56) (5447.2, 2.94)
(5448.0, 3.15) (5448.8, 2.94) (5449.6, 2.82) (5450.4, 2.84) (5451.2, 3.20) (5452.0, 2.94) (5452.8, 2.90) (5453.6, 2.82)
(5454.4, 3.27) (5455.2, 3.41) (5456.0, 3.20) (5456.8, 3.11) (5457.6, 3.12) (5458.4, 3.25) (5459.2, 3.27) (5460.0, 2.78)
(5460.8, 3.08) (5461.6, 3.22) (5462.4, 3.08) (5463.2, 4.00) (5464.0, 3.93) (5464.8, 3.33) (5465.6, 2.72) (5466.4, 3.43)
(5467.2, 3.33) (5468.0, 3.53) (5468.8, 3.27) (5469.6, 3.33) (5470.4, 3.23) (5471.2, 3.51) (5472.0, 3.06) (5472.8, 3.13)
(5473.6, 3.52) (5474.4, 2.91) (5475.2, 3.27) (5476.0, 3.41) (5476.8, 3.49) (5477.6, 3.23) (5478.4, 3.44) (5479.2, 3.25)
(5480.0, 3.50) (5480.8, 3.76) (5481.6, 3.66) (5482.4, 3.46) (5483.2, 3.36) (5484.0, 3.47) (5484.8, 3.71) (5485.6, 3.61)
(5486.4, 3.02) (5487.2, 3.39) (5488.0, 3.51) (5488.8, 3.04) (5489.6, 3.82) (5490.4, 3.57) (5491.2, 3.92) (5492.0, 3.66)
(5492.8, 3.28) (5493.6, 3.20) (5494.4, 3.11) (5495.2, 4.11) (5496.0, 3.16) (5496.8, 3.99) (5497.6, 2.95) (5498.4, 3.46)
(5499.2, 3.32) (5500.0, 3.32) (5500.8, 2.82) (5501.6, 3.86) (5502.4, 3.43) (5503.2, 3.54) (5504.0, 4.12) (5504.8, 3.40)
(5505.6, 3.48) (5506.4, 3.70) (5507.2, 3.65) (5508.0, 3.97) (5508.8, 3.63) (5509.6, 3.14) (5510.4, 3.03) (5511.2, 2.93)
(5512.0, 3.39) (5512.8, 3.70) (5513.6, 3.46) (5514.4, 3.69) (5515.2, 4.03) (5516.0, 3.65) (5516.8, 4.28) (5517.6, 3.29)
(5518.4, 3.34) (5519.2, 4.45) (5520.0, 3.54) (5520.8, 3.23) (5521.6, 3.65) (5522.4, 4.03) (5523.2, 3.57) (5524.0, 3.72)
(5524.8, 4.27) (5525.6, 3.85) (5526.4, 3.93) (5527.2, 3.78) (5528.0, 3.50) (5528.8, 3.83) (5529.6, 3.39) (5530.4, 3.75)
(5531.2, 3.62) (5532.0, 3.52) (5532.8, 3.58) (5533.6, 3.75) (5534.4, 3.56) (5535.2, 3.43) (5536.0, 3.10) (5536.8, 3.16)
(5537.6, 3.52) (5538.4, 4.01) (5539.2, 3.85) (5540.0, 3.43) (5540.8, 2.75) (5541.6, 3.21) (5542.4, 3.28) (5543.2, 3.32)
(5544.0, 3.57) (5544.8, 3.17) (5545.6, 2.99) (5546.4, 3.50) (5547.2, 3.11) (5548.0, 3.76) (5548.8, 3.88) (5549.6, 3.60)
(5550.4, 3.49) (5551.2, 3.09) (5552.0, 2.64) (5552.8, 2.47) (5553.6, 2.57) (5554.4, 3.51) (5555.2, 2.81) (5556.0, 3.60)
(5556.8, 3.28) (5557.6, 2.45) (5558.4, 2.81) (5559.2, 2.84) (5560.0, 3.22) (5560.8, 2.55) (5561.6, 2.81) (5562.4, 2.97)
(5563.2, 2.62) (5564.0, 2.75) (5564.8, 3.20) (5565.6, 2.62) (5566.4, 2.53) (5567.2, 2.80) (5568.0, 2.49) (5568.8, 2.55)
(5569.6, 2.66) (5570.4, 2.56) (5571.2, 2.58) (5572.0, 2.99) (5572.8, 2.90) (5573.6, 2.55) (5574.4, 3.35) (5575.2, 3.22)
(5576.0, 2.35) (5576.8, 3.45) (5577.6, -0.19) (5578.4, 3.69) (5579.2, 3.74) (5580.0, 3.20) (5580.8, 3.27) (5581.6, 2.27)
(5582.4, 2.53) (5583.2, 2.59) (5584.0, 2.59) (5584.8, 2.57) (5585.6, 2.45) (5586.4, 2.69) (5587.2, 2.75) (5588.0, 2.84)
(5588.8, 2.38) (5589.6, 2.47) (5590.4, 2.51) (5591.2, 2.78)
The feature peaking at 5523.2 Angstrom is C III] 1909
